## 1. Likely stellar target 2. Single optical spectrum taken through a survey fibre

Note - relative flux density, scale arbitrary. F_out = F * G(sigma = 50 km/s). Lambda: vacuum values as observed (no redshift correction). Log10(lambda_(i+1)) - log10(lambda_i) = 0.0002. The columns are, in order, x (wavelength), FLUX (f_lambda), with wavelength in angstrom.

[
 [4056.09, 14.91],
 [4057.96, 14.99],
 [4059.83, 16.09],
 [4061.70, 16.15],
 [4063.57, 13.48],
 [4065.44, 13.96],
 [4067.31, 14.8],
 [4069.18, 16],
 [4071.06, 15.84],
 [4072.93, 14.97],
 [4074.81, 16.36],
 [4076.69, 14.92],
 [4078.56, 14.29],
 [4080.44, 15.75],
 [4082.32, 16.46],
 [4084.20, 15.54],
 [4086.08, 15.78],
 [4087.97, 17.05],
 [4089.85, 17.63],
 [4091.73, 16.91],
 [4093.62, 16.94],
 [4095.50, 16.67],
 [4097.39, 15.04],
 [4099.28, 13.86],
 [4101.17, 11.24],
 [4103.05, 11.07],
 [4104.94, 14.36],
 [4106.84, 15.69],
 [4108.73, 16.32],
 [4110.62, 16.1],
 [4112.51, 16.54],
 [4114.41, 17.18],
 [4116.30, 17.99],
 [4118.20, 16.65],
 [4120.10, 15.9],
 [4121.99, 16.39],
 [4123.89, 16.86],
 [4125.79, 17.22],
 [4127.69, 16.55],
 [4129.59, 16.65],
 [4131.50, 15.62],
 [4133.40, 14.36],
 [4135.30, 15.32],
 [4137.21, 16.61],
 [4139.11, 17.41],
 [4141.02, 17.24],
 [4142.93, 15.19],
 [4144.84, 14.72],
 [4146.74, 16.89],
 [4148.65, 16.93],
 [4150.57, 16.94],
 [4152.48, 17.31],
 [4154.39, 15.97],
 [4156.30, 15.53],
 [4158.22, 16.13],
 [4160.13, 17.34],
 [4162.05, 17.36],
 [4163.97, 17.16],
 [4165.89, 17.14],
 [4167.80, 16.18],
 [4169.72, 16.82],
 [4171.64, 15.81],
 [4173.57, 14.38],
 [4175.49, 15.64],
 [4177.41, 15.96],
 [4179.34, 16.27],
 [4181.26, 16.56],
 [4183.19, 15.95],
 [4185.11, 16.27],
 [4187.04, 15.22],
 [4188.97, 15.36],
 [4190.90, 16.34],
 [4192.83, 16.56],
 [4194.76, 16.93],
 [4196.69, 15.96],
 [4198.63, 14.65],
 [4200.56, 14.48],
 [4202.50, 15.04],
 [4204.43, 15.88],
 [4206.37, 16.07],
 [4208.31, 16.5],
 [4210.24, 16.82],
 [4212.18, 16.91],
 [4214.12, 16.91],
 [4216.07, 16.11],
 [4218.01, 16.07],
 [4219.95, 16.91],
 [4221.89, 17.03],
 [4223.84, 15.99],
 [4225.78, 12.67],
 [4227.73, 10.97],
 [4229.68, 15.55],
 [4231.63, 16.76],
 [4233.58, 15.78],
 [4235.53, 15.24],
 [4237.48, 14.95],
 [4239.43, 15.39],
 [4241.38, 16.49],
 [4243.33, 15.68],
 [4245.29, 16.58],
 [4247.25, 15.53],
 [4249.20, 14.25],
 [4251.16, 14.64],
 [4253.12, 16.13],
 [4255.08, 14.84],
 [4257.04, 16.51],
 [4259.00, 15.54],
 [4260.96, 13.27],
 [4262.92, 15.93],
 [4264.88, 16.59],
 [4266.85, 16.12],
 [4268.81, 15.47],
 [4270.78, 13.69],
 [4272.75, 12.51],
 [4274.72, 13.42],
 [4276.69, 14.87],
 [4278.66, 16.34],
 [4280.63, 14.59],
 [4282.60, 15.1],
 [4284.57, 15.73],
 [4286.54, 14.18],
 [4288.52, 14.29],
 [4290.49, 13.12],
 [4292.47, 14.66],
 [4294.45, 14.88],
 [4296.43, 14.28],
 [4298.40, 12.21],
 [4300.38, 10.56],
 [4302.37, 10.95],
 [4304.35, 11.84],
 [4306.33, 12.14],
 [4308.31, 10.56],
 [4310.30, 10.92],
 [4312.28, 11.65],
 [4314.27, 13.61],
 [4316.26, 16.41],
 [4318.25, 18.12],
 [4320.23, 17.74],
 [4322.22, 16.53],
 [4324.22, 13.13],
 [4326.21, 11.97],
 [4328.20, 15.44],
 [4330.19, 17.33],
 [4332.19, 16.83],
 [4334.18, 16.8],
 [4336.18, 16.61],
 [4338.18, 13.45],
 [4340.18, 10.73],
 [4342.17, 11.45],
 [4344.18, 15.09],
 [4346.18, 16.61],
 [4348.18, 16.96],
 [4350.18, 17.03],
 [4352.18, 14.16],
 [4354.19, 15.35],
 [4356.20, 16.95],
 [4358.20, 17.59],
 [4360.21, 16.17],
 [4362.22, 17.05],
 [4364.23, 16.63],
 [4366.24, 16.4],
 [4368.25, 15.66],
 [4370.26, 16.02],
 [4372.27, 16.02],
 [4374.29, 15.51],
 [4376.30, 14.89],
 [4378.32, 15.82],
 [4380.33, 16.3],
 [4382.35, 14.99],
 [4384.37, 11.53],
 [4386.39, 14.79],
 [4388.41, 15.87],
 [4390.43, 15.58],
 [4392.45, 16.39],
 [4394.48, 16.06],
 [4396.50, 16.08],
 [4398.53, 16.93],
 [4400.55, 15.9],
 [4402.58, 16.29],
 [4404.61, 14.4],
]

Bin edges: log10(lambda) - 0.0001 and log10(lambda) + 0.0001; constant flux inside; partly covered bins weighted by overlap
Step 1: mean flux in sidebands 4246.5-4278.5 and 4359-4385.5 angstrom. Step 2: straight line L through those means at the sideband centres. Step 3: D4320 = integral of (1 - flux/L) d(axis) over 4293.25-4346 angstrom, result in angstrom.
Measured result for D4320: 4.8 angstrom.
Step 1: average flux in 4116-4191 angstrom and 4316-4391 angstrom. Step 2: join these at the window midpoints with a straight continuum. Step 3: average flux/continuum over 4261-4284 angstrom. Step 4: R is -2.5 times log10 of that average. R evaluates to 0.07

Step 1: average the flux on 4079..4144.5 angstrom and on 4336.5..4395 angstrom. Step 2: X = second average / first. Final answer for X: 0.97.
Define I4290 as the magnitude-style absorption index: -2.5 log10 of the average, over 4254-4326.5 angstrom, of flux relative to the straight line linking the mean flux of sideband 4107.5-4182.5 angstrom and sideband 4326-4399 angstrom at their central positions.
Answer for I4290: 0.120 mag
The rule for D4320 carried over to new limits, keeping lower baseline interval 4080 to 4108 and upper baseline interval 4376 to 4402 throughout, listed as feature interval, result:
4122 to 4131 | -0.8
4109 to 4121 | -1.1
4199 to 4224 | -1.3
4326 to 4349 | 0.7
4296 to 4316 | 4.5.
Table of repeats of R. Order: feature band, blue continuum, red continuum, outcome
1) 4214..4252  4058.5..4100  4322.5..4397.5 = 0.007 mag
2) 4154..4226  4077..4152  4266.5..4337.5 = -0.058 mag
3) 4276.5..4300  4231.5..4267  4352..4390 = 0.086 mag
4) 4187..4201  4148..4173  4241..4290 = 0.025 mag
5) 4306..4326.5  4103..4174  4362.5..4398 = 0.130 mag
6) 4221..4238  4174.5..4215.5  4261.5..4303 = 0.025 mag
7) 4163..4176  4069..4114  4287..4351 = -0.080 mag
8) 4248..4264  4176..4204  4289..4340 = -0.021 mag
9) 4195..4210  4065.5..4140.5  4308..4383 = -0.003 mag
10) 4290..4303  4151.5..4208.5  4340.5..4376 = 0.220 mag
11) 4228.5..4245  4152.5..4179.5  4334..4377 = 0.022 mag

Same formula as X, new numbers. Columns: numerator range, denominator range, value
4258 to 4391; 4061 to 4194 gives 0.93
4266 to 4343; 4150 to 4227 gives 0.88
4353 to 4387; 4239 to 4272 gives 1.02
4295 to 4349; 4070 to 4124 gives 0.90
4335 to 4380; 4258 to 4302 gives 1.08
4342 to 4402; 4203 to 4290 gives 1.03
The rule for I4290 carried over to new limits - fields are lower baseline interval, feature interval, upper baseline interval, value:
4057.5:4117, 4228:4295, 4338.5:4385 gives 0.026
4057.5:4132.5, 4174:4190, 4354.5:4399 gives -0.008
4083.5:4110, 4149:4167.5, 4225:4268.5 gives -0.099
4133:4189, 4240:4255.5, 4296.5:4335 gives -0.042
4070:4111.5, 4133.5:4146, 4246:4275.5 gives -0.049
